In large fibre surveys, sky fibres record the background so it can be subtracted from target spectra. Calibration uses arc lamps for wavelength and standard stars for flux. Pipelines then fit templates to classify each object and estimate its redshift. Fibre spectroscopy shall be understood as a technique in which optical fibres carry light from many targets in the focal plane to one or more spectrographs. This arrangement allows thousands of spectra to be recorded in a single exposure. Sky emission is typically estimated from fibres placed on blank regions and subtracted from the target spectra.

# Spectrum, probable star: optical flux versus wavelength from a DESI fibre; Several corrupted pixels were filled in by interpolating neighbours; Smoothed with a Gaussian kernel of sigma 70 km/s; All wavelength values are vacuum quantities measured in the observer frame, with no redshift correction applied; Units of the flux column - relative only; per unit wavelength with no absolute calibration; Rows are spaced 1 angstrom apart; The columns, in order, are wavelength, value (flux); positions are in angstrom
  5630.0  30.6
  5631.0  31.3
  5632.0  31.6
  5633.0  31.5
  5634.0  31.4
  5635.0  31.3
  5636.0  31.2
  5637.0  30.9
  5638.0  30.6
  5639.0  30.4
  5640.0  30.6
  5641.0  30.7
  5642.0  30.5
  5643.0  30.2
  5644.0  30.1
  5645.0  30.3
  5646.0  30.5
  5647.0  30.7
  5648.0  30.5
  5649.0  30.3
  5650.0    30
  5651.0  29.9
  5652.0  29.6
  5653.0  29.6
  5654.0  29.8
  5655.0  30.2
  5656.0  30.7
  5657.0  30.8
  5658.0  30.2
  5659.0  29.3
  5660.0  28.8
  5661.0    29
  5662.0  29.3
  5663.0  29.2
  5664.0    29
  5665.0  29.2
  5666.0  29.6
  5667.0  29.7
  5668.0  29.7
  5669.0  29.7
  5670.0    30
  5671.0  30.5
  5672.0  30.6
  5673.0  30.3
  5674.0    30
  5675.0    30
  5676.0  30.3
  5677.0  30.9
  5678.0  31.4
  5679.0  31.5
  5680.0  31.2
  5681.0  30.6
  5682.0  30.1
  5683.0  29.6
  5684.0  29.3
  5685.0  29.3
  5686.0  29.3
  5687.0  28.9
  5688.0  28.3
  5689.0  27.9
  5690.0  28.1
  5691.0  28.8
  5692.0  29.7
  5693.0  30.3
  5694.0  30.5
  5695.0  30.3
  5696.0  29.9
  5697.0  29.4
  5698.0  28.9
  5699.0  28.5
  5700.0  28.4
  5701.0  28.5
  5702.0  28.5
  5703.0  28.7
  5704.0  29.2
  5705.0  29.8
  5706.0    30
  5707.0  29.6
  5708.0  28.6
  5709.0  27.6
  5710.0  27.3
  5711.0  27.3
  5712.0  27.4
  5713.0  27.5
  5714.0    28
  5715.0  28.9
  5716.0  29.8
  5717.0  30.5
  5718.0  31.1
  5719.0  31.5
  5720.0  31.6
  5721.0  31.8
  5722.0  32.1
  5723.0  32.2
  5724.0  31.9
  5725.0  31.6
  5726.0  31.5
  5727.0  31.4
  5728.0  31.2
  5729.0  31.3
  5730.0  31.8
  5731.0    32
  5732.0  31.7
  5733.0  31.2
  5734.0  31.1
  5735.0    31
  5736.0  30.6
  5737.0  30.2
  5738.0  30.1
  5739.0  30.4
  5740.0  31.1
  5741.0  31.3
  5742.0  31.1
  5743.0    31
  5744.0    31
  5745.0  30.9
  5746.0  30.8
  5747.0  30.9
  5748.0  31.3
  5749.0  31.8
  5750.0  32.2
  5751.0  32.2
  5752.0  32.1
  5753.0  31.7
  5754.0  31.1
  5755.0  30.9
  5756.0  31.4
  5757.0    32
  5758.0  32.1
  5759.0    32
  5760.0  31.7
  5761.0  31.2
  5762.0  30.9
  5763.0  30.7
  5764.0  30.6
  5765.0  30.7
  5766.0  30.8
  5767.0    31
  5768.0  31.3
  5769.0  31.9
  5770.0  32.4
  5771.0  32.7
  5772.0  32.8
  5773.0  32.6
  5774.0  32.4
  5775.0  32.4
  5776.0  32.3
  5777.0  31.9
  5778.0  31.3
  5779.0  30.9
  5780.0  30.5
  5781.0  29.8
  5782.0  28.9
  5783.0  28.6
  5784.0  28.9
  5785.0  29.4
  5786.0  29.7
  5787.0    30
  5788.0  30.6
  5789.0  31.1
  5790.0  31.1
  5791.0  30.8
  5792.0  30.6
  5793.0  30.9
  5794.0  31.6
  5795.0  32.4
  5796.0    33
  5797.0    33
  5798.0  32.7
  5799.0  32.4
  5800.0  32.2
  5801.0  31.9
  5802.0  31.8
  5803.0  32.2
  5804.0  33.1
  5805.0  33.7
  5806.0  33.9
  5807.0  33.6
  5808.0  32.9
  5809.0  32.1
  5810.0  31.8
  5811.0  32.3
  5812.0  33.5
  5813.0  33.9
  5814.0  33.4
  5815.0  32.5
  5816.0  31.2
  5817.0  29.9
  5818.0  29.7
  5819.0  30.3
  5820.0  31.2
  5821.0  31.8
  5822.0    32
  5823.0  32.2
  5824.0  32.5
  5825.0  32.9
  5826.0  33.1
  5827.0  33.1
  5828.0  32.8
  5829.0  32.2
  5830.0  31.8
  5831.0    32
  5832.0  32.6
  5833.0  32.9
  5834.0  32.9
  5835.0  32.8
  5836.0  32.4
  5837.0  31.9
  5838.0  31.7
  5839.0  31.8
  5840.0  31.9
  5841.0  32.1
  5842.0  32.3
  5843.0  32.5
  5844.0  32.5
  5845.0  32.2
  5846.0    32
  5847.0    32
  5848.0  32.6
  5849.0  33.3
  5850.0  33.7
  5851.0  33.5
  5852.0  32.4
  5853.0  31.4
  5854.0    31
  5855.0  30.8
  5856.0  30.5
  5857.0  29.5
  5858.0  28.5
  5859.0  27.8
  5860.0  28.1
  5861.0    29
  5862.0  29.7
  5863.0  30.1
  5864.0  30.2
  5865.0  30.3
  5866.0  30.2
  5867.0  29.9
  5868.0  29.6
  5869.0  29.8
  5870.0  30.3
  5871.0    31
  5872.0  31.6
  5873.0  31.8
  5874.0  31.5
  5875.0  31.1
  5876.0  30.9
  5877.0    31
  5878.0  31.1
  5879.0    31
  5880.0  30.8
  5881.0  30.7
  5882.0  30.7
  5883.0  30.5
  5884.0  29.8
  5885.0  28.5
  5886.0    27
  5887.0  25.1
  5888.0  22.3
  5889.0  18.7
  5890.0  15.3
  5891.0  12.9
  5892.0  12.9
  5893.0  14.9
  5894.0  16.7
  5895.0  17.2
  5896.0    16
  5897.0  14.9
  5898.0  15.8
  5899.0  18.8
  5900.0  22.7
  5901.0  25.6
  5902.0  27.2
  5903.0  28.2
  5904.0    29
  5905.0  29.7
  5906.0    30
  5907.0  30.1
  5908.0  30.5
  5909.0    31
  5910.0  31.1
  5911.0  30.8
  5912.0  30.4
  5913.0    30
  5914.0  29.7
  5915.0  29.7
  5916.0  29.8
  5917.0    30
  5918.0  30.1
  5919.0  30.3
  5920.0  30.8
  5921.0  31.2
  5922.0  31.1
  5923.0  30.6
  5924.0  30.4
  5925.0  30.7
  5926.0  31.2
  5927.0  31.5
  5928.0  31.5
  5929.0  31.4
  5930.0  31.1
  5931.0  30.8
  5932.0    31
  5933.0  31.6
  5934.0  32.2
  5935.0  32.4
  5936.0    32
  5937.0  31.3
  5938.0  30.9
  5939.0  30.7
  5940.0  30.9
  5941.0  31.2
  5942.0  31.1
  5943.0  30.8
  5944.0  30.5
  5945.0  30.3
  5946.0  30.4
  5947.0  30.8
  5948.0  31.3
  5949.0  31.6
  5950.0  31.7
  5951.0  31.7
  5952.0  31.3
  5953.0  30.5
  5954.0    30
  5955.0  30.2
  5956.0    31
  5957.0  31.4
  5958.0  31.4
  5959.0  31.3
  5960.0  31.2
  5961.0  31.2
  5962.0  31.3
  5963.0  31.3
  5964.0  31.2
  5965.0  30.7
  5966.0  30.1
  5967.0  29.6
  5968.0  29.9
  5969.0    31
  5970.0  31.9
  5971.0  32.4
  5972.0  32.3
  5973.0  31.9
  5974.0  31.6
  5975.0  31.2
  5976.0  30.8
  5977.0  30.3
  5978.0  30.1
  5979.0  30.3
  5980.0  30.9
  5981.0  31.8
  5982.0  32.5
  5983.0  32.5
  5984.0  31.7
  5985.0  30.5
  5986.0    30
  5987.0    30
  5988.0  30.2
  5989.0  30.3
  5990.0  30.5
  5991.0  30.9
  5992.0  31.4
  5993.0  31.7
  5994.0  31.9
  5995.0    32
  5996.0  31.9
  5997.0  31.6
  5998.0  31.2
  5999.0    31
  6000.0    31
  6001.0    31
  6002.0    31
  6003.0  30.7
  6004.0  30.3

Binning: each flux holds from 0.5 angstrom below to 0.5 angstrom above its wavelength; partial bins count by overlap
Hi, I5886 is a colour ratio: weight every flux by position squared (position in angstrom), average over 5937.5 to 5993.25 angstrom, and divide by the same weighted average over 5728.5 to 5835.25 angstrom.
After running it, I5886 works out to 1.04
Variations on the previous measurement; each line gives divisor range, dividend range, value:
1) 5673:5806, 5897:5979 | 1.05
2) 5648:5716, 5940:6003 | 1.16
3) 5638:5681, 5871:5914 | 0.93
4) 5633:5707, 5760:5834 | 1.11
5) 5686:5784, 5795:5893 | 1.04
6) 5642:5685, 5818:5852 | 1.14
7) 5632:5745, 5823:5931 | 1.03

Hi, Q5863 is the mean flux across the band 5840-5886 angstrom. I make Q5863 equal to 30.9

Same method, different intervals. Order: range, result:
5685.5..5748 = 30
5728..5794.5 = 31.1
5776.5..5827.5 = 31.7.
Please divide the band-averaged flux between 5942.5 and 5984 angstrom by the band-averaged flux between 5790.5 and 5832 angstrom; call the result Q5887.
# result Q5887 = 0.96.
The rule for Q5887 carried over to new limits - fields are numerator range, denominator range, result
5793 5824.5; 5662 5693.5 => 1.08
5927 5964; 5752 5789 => 1.00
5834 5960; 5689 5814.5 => 0.95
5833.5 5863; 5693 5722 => 1.07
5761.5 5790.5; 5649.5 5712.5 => 1.05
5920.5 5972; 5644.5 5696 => 1.04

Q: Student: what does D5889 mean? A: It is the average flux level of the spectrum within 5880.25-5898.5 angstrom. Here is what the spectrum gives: 21.2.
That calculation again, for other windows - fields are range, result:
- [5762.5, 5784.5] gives 31.2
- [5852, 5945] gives 28.4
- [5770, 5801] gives 31.3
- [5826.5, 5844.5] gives 32.3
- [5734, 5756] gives 31.1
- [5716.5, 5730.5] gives 31.5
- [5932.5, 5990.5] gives 31.1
